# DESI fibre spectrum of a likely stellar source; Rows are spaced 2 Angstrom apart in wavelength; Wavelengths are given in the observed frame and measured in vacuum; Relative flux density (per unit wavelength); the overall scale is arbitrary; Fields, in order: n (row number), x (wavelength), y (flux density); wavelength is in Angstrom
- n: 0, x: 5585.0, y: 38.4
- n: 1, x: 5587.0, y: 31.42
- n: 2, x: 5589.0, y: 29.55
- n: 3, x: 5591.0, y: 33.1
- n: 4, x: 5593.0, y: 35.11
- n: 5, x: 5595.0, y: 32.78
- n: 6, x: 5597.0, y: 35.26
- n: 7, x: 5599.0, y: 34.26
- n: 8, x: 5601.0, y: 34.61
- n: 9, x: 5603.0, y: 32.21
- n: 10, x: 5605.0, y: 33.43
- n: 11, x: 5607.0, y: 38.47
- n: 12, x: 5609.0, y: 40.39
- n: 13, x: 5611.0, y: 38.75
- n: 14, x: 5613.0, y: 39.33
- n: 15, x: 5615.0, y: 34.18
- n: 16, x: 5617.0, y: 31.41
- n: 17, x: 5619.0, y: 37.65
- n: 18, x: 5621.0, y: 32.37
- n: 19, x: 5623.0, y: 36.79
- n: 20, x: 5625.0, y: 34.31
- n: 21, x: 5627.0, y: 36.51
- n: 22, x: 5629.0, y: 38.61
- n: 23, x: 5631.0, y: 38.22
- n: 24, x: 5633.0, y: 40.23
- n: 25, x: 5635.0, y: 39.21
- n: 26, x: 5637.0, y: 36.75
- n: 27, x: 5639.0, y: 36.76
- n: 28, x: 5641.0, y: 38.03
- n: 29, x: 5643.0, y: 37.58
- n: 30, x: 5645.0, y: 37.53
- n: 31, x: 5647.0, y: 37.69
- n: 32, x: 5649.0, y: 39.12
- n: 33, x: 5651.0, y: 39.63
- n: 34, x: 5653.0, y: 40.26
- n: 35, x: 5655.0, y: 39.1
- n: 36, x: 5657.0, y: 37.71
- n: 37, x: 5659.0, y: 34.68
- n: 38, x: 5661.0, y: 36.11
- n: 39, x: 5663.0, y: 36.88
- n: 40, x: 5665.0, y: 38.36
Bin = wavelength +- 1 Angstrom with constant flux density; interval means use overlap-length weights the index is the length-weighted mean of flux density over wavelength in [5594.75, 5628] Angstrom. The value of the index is 35.5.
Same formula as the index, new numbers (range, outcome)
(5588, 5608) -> 33.9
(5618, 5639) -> 37.1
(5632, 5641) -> 38.2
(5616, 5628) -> 34.8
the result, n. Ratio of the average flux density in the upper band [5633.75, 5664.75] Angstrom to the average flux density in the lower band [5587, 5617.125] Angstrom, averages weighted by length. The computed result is 1.09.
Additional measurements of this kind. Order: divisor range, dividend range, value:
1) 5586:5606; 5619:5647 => 1.12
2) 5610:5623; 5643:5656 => 1.09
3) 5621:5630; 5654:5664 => 1.02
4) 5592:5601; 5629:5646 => 1.11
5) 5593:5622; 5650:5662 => 1.07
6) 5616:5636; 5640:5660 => 1.04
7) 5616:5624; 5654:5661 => 1.07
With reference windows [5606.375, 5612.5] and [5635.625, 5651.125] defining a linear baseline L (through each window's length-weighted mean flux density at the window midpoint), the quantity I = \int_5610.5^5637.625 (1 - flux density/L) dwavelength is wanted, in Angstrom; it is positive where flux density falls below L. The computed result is 1.35 Angstrom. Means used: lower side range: 39.3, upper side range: 37.8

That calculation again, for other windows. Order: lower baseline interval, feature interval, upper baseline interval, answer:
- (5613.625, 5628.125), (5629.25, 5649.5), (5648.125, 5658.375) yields -0.5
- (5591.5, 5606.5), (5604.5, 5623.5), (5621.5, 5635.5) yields -0.3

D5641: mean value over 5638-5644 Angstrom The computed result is 37.5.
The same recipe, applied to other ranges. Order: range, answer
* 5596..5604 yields 34.1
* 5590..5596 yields 33.7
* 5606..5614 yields 39.2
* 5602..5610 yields 36.1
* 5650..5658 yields 39.2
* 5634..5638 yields 38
